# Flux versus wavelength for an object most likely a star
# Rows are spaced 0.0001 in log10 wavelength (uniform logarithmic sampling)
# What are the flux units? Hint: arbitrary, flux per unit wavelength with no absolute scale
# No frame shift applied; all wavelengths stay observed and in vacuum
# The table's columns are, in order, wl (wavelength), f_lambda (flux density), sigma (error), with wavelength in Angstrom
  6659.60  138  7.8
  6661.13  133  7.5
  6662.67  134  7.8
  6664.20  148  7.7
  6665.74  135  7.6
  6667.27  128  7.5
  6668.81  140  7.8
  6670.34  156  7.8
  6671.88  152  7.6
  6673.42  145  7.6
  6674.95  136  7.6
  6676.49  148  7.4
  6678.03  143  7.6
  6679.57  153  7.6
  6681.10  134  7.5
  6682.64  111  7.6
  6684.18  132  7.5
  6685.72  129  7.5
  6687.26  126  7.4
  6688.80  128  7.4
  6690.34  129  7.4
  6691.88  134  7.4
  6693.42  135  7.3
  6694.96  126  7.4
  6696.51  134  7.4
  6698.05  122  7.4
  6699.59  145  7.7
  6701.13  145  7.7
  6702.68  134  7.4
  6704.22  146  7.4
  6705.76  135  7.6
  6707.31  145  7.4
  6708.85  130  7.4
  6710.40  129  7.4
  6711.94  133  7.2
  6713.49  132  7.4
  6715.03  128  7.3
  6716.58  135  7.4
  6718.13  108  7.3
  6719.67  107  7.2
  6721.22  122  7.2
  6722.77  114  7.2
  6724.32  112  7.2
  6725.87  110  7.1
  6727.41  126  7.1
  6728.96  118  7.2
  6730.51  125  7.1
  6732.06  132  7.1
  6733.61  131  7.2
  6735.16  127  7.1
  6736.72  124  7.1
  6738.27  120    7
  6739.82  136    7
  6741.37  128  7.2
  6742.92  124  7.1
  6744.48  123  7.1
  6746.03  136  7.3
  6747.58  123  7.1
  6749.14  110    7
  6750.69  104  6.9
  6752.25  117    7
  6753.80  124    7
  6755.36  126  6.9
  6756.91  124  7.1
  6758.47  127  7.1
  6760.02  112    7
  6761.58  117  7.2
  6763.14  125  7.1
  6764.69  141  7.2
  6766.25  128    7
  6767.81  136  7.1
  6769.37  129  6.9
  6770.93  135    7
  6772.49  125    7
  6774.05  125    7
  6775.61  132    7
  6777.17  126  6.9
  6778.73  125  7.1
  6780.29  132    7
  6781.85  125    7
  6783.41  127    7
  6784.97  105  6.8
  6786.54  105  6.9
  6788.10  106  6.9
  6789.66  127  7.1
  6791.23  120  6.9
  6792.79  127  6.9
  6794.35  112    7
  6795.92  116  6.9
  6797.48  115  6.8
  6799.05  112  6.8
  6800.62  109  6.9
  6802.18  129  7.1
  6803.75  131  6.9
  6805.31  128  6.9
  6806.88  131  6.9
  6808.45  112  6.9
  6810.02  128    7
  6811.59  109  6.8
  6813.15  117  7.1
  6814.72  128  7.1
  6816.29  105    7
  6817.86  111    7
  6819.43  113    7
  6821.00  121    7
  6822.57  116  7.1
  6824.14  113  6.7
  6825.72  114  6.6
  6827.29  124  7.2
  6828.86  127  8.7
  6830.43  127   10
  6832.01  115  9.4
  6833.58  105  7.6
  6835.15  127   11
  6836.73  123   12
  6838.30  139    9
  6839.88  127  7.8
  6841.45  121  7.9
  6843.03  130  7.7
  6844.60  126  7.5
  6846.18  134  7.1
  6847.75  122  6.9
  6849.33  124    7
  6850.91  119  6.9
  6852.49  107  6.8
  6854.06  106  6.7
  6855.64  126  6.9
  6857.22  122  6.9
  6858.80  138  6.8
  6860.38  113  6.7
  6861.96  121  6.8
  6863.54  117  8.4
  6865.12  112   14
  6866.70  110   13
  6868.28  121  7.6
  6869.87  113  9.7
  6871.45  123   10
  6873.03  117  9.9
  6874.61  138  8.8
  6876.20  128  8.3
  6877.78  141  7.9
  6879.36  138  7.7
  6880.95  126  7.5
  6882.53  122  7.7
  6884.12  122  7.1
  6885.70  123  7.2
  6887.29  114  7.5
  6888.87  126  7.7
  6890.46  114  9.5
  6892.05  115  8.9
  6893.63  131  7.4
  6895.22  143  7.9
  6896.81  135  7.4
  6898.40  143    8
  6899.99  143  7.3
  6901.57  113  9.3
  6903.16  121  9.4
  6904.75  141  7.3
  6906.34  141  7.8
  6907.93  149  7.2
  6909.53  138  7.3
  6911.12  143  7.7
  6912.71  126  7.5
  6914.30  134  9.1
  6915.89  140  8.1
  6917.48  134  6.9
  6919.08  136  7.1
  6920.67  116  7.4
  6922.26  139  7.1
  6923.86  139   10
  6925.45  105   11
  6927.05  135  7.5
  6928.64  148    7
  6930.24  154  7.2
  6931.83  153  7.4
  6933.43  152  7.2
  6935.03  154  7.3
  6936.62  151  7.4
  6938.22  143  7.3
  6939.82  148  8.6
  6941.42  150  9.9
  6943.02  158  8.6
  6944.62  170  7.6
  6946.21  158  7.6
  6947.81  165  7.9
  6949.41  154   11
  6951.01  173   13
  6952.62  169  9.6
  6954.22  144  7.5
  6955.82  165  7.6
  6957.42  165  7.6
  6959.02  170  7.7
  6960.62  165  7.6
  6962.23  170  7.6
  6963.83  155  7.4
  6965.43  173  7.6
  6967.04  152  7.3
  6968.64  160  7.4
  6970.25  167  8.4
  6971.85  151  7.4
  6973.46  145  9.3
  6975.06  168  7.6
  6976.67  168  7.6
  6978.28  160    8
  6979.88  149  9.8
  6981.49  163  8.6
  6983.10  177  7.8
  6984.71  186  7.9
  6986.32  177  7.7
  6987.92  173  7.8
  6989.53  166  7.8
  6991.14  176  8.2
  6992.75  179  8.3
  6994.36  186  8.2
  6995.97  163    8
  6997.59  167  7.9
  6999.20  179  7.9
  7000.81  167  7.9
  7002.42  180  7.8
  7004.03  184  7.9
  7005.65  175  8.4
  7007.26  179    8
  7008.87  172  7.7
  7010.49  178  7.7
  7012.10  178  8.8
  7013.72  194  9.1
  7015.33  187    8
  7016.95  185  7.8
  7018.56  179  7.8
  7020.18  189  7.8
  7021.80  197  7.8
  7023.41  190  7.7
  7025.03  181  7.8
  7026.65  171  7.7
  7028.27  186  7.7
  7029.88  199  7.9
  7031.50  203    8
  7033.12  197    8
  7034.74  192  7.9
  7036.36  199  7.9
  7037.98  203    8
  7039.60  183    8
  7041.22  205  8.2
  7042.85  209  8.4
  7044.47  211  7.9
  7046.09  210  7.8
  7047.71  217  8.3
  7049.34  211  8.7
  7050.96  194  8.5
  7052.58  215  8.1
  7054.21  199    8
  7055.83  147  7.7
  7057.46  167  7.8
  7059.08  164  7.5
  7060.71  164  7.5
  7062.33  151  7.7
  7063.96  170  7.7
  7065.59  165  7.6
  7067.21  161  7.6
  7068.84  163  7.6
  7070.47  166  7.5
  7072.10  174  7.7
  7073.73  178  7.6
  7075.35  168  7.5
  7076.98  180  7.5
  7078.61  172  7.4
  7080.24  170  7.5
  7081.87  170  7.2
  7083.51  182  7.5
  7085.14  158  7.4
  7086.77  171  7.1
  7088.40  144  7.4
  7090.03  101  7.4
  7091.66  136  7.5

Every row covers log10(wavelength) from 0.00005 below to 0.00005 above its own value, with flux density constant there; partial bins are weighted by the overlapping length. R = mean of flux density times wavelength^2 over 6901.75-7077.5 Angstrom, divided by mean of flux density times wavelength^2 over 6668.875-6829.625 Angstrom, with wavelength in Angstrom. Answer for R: 1.43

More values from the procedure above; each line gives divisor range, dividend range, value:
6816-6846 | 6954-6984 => 1.40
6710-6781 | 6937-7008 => 1.42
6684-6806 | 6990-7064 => 1.61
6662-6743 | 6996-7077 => 1.54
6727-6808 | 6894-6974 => 1.26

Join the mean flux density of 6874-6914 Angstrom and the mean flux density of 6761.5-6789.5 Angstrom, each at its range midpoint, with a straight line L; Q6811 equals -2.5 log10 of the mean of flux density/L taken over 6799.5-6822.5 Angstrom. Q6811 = 0.07 mag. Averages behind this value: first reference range 125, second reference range 131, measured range 119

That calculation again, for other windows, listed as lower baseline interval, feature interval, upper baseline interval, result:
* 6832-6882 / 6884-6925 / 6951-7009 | 0.07 mag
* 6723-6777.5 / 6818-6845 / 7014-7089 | 0.16 mag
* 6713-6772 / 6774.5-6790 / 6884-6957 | 0.06 mag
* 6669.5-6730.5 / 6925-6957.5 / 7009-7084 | 0.10 mag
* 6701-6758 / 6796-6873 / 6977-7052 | 0.22 mag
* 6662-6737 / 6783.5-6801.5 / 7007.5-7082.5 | 0.26 mag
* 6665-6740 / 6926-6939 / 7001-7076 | 0.14 mag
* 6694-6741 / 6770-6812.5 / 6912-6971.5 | 0.12 mag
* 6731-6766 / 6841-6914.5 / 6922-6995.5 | 0.16 mag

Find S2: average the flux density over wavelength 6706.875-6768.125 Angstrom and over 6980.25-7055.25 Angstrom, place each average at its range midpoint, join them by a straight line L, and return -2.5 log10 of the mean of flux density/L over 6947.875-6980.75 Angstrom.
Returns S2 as 0.09 mag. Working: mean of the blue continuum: 124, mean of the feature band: 161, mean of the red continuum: 187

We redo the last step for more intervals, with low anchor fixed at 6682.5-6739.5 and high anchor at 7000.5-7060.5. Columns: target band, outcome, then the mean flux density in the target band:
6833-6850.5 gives 0.215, 125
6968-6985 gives 0.104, 162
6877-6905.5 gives 0.255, 128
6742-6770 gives 0.107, 124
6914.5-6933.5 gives 0.226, 137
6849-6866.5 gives 0.301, 118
